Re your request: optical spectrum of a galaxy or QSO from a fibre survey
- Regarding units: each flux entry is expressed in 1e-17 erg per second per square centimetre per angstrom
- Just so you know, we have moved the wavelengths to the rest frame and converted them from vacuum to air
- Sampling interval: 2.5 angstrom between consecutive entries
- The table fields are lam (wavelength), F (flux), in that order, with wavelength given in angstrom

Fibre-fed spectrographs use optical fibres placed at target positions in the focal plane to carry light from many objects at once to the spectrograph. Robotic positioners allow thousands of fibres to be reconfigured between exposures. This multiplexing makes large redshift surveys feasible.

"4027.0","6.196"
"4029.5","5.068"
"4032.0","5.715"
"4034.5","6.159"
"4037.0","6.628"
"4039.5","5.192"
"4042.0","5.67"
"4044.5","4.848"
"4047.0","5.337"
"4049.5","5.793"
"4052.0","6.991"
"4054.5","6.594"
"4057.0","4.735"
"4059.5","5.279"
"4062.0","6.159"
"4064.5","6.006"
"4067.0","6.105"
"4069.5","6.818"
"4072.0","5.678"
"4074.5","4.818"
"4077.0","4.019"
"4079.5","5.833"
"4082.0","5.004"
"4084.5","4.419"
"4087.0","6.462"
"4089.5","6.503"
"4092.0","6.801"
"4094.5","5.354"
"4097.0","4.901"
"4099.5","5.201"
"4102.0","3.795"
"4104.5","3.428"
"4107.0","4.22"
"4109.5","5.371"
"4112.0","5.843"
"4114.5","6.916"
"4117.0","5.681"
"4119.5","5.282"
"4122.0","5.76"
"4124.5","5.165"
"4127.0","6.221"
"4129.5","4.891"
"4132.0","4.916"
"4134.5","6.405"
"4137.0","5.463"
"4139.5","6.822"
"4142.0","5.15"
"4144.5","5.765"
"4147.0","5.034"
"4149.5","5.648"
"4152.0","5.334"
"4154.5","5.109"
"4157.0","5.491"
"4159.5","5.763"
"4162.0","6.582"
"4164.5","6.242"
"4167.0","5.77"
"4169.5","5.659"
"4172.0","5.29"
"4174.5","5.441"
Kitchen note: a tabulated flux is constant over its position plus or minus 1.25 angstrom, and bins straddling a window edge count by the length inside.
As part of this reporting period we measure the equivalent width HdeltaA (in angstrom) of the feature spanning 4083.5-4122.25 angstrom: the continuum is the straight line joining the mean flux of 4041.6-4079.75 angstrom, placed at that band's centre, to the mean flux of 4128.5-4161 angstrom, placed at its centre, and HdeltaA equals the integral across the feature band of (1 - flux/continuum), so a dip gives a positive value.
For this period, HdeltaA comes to 1.6 angstrom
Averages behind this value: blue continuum 5.66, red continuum 5.54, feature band 5.37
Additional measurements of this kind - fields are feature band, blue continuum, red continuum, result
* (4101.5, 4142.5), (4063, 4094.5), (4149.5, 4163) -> 1.86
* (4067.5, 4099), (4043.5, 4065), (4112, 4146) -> 1.02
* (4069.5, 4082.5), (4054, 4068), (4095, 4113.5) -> 0.41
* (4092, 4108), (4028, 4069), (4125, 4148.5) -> 2.87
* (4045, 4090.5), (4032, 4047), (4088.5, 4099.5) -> 0.45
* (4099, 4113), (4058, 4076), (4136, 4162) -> 2.73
